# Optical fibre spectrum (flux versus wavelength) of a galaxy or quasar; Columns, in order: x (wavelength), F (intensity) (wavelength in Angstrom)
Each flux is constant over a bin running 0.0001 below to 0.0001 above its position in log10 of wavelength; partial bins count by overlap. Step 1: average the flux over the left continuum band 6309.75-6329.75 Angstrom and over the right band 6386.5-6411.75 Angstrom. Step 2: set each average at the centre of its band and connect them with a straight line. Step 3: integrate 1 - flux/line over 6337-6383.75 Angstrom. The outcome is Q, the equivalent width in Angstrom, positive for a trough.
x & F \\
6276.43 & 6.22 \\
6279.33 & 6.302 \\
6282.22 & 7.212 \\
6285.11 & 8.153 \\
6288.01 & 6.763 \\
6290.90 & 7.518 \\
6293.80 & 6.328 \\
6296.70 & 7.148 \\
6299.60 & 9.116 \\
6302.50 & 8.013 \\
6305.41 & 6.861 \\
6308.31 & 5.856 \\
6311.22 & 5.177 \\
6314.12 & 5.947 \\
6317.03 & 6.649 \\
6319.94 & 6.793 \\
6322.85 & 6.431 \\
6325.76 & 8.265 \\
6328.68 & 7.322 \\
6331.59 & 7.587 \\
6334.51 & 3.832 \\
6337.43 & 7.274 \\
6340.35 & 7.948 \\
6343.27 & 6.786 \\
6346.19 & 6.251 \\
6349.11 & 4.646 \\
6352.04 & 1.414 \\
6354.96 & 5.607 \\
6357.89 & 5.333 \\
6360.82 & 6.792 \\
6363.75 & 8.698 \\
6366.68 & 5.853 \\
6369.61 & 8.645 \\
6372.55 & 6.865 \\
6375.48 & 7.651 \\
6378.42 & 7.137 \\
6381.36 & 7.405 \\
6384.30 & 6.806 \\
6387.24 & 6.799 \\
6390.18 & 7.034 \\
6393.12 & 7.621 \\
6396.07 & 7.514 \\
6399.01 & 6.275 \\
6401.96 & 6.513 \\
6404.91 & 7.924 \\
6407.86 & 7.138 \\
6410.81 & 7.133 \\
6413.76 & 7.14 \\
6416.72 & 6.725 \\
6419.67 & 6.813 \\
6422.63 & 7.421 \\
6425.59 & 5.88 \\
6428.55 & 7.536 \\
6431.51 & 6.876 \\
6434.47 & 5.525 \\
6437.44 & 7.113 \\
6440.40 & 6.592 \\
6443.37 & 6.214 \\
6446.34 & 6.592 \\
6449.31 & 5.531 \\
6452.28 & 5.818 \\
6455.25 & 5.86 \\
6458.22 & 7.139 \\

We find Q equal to 2.58 Angstrom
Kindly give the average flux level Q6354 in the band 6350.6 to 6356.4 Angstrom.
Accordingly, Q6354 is 3.51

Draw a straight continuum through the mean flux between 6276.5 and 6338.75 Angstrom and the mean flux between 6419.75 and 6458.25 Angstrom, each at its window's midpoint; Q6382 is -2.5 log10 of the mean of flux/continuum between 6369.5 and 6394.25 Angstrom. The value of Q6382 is -0.10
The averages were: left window 6.87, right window 6.46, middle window 7.25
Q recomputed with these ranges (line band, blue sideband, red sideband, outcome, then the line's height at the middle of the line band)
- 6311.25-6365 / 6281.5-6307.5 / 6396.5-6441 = 7.14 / 7.23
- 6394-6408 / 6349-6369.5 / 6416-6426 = -1.37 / 6.46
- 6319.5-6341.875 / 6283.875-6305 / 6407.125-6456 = 1.06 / 7.28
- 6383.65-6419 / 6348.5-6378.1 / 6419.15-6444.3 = -3.16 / 6.47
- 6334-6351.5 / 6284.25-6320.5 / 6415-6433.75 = 2.28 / 6.9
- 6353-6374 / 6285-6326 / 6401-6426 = 0.84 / 6.98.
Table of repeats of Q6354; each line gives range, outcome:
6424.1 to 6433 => 6.76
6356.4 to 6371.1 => 7.06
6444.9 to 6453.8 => 5.98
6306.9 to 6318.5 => 5.91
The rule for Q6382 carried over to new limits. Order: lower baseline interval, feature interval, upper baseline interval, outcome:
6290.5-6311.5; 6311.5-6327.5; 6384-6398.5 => 0.060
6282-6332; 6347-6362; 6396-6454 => 0.398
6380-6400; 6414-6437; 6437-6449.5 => -0.011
